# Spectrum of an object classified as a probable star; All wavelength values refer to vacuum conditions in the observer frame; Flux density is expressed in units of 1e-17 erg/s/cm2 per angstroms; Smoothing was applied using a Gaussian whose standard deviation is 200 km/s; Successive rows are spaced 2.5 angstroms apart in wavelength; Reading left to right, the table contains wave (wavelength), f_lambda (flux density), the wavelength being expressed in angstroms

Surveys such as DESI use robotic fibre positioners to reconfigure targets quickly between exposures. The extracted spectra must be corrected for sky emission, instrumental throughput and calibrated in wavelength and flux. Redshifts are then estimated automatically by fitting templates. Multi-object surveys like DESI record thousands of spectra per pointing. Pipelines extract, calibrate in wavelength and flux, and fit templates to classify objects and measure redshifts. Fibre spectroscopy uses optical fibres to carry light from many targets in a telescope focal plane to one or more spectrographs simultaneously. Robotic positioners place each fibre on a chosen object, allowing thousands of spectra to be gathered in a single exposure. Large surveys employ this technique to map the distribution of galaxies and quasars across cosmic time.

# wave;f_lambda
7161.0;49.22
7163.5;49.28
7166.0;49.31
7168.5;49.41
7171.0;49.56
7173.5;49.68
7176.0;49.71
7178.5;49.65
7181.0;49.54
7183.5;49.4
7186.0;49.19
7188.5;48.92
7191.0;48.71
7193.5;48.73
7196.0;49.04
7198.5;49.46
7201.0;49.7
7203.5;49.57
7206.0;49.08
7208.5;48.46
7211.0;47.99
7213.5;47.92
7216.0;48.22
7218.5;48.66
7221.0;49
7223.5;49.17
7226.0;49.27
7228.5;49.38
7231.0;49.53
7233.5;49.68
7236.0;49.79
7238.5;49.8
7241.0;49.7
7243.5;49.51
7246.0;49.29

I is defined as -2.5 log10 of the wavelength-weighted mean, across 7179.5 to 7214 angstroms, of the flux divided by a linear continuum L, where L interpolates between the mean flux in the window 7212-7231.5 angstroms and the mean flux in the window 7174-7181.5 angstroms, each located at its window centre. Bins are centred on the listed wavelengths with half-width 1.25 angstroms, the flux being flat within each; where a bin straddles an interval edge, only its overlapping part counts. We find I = 0.01 mag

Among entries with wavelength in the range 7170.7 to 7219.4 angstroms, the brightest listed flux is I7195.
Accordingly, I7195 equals 49.71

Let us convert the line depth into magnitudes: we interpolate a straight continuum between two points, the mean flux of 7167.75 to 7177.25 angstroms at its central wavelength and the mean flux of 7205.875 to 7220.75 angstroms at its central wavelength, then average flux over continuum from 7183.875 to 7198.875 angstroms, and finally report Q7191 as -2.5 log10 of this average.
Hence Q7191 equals 0.001 mag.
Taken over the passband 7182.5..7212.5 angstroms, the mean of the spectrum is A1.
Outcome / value 49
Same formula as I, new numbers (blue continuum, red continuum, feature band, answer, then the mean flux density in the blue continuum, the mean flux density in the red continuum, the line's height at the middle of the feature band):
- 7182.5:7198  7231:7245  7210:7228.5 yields 0.02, 49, 49.7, 49.4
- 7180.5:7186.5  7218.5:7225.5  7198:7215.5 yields 0.01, 49.4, 49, 49.2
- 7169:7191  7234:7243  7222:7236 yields 0.01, 49.4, 49.7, 49.7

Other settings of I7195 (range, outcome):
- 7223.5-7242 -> 49.8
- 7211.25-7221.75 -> 49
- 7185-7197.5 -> 49.19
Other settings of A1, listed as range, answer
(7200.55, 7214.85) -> 48.7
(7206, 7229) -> 48.7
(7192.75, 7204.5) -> 49.3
